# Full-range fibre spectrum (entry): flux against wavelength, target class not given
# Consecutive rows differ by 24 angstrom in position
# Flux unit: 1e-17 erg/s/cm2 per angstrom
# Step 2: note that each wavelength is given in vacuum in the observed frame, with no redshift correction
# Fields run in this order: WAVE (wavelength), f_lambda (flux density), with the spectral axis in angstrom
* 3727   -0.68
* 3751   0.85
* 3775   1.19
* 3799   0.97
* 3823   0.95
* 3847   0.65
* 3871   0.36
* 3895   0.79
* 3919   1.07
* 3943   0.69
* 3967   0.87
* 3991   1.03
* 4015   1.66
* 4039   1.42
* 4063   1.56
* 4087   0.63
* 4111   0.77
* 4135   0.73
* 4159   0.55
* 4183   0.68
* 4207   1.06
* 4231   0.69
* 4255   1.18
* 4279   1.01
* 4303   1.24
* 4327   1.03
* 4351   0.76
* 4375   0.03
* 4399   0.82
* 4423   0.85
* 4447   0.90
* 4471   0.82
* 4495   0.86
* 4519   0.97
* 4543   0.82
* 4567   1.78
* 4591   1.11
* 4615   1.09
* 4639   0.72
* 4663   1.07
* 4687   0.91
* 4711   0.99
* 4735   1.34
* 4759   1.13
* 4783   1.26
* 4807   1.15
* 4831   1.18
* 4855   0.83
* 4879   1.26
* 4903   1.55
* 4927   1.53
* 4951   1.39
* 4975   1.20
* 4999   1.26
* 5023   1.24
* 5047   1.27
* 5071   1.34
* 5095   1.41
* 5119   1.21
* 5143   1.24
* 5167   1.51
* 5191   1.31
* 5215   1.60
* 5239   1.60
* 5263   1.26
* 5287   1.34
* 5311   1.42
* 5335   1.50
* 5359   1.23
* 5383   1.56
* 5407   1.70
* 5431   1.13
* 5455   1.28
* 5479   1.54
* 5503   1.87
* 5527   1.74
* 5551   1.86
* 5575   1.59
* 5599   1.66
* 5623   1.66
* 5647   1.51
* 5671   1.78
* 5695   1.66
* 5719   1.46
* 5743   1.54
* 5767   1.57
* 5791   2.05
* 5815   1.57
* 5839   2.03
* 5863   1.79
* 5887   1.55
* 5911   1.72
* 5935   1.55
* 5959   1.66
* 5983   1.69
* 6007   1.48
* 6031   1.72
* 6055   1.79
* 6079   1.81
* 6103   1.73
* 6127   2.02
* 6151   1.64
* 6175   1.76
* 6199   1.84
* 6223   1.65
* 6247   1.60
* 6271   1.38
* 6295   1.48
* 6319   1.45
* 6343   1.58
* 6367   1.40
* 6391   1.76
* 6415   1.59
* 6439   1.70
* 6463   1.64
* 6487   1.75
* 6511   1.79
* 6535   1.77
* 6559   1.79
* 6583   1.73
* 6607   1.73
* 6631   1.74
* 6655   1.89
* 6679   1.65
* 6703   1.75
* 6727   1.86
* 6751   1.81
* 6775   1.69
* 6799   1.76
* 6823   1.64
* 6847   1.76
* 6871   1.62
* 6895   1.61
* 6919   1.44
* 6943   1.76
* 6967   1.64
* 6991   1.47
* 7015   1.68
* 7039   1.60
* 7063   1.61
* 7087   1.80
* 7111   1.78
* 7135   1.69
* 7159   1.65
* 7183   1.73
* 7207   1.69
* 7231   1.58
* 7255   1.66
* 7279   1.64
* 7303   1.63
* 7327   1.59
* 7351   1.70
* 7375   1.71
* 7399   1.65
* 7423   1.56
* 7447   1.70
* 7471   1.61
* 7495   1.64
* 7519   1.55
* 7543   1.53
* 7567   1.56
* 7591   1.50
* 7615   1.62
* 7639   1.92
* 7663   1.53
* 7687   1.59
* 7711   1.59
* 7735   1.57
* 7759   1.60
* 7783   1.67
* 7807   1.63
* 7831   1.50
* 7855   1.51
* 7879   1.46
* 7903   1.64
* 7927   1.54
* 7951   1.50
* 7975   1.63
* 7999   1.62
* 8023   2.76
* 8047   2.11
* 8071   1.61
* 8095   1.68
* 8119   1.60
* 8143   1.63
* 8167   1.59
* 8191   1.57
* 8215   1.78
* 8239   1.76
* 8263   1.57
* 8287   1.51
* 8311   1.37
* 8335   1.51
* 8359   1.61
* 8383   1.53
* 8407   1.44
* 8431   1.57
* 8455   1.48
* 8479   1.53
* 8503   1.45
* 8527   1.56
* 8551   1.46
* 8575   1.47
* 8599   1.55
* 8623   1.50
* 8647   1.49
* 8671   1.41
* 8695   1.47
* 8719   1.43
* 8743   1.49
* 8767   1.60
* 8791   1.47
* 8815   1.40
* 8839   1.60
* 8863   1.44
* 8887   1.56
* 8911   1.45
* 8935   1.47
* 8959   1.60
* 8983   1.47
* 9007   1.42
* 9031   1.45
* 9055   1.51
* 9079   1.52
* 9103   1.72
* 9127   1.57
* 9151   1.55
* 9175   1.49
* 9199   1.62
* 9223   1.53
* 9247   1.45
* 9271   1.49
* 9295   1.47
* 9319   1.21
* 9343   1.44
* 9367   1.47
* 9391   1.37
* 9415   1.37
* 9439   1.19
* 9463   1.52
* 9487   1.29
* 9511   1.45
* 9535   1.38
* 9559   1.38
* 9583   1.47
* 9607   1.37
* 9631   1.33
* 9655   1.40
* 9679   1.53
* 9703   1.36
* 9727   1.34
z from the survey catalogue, 0.223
